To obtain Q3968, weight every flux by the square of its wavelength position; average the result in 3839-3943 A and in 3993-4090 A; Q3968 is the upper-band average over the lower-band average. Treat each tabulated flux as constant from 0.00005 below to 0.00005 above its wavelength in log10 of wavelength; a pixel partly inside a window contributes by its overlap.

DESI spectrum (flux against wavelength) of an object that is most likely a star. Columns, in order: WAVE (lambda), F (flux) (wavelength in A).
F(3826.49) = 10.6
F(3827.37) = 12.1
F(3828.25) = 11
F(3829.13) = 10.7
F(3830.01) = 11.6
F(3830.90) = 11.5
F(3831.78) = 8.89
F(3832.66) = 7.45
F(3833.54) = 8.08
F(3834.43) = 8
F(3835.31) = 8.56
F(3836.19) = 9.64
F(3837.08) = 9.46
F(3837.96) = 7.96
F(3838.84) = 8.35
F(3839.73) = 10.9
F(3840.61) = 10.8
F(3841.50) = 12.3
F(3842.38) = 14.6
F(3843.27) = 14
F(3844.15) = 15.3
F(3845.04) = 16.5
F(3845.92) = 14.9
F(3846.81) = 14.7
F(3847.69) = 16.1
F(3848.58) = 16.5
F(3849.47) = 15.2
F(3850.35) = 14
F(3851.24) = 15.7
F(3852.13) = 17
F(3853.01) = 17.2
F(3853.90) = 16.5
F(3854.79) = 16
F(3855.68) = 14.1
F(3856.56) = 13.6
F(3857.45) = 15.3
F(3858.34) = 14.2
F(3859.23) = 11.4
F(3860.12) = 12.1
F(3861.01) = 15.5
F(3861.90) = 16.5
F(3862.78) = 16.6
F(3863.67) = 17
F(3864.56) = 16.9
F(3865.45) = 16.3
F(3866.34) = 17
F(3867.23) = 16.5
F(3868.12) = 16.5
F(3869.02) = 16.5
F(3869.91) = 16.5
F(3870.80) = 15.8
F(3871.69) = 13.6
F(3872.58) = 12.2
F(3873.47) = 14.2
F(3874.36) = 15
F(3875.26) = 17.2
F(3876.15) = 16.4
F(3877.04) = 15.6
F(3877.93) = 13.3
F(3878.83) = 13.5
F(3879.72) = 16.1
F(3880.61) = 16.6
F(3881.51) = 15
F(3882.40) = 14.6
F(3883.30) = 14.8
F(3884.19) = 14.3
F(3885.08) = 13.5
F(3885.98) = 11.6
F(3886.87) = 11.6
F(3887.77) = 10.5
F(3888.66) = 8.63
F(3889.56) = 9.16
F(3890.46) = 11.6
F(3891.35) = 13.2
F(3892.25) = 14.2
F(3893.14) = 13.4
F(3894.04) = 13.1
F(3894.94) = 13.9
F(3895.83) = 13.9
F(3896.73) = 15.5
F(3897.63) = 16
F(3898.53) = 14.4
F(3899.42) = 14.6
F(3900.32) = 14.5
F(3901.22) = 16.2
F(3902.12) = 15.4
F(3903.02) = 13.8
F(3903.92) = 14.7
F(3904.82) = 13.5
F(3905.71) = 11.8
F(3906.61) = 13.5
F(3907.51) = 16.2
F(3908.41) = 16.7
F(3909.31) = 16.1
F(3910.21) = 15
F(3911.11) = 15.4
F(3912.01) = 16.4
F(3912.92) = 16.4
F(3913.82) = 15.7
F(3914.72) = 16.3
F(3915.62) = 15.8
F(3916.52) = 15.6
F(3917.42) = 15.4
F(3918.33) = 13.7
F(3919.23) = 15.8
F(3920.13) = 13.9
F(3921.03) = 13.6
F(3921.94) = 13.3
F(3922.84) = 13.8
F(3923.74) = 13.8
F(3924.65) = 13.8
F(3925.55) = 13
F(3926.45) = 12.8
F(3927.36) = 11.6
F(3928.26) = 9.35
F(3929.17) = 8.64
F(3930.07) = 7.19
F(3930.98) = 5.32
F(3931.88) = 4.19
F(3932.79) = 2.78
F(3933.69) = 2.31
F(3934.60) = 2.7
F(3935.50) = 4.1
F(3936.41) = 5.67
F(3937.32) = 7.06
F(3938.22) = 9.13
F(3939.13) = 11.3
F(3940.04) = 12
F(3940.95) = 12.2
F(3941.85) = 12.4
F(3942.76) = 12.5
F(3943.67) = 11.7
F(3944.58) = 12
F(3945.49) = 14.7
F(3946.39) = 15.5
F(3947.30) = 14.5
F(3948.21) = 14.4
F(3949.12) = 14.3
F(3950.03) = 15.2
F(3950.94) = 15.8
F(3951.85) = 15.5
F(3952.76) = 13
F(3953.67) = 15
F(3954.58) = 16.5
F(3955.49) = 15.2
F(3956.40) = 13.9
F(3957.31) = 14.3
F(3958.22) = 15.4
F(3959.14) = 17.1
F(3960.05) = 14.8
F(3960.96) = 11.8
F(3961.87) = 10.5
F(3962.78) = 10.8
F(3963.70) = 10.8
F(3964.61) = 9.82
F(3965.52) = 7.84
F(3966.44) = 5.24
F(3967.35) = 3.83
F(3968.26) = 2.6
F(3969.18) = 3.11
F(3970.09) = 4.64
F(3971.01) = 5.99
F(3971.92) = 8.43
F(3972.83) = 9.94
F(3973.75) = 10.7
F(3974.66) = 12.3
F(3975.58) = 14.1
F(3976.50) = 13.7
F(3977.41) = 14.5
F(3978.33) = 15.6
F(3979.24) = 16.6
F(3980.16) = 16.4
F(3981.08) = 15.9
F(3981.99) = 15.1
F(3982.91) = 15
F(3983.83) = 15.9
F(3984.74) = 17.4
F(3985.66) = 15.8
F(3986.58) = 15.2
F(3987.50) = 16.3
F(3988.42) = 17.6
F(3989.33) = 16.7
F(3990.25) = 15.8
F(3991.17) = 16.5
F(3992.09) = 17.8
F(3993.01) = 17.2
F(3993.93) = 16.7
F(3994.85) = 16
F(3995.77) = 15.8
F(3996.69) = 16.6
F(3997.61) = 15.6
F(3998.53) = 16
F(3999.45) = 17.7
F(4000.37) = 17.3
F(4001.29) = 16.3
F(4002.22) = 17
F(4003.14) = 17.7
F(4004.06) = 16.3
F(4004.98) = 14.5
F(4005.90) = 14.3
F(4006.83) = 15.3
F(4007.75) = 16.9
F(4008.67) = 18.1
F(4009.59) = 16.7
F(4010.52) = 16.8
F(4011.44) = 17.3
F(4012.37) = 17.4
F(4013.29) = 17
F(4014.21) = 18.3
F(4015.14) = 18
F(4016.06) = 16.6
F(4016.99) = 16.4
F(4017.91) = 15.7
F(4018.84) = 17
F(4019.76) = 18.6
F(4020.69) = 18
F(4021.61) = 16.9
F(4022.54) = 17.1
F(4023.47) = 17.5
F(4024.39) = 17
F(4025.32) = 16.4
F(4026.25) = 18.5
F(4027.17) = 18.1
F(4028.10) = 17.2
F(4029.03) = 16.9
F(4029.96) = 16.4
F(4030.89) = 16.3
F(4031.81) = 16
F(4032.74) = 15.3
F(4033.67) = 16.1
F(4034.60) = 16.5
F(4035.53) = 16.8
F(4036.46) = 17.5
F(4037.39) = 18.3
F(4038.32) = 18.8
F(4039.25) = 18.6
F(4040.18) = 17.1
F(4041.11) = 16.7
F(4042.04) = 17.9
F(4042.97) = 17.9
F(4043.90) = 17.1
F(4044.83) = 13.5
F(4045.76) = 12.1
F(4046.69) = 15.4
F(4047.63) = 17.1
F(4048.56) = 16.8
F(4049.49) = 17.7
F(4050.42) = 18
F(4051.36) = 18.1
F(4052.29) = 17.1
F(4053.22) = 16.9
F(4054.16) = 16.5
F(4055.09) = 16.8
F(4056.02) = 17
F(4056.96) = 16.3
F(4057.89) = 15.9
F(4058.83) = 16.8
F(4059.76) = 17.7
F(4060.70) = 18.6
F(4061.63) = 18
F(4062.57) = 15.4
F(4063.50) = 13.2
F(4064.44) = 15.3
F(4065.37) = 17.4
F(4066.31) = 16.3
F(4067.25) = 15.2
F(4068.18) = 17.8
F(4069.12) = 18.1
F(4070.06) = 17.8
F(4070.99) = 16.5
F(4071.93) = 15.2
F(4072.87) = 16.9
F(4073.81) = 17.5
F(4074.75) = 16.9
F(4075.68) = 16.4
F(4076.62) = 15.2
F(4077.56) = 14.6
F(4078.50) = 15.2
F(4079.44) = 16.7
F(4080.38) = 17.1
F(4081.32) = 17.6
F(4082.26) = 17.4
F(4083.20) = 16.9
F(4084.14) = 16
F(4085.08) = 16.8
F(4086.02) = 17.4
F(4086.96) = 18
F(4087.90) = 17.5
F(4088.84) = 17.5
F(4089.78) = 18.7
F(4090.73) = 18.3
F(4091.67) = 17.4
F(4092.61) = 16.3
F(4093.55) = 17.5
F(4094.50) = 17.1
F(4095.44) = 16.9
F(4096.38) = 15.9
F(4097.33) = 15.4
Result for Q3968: 1.3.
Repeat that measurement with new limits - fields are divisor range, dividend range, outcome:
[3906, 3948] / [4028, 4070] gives 1.49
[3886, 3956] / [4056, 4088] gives 1.41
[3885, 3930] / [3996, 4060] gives 1.30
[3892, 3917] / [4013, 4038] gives 1.21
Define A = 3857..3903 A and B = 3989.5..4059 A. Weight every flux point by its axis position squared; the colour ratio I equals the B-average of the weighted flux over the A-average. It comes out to 1.25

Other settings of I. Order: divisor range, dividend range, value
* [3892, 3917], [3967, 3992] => 0.90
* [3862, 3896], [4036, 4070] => 1.28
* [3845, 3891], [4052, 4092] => 1.26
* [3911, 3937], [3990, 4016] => 1.55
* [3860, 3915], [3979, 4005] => 1.18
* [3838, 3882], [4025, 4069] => 1.24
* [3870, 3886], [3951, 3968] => 0.87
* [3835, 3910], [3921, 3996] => 0.89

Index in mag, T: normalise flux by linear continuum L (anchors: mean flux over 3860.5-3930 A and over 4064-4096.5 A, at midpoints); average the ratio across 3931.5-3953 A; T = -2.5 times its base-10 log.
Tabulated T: 0.38 mag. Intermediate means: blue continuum 14.4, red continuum 16.9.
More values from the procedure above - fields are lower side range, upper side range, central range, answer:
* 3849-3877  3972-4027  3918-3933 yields 0.38 mag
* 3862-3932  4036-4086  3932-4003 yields 0.19 mag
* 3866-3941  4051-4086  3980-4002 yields -0.10 mag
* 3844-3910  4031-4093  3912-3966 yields 0.26 mag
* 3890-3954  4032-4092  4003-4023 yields -0.10 mag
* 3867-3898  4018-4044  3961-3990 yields 0.33 mag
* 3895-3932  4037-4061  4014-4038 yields -0.04 mag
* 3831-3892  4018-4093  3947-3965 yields 0.10 mag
